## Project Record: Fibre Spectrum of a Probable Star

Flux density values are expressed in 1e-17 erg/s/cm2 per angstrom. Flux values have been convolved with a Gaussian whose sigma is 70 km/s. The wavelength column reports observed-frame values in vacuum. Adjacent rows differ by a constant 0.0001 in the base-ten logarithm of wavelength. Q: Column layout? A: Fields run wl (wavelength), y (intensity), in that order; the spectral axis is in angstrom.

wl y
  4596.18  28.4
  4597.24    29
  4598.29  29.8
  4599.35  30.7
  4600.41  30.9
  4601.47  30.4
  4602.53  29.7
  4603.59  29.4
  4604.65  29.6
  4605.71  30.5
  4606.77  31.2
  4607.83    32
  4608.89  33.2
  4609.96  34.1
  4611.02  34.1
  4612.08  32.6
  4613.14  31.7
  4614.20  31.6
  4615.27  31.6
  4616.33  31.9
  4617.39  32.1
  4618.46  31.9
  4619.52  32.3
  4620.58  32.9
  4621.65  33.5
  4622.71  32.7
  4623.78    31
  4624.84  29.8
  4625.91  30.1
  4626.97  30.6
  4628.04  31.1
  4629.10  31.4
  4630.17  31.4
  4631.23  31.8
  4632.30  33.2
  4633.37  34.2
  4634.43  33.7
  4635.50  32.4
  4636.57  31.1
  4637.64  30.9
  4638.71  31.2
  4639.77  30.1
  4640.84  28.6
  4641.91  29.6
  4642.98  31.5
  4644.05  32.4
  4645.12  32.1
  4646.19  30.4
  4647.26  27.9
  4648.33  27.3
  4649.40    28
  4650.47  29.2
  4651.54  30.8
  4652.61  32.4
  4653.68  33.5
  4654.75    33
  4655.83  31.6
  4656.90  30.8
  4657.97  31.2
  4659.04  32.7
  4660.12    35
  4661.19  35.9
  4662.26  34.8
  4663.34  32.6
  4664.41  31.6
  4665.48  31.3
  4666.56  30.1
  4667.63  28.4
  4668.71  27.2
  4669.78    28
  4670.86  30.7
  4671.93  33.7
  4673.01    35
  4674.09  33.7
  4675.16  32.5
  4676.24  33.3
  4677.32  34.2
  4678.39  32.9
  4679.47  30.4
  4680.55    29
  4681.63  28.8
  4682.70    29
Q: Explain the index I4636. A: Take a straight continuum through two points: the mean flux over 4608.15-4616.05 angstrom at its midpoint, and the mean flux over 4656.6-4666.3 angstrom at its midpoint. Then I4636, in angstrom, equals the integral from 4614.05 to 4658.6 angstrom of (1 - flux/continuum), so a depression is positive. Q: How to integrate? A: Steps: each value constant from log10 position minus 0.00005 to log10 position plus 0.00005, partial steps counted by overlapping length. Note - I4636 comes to 2.0 angstrom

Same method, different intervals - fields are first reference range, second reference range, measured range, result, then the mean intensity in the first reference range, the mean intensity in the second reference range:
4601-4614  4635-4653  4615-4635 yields -0.6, 31.6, 30.3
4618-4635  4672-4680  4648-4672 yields 1.1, 32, 33.2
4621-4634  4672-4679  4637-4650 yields 0.9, 31.8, 33.6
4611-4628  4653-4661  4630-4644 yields 0.3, 31.8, 32.7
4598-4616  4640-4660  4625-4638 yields -0.3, 31.4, 30.8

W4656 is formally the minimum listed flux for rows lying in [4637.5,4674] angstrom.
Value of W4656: 27.2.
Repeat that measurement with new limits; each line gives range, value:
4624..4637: 29.8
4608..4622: 31.6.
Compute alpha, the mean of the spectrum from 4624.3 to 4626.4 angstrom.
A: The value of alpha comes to 30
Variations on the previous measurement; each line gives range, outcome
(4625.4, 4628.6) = 30.7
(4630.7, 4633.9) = 33.1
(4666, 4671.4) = 28.9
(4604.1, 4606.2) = 30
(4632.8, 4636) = 33.5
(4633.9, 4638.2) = 32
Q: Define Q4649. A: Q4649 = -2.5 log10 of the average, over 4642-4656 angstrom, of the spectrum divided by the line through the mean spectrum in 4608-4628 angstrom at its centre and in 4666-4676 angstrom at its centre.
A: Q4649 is 0.03 mag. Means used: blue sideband 32.1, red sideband 31.1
